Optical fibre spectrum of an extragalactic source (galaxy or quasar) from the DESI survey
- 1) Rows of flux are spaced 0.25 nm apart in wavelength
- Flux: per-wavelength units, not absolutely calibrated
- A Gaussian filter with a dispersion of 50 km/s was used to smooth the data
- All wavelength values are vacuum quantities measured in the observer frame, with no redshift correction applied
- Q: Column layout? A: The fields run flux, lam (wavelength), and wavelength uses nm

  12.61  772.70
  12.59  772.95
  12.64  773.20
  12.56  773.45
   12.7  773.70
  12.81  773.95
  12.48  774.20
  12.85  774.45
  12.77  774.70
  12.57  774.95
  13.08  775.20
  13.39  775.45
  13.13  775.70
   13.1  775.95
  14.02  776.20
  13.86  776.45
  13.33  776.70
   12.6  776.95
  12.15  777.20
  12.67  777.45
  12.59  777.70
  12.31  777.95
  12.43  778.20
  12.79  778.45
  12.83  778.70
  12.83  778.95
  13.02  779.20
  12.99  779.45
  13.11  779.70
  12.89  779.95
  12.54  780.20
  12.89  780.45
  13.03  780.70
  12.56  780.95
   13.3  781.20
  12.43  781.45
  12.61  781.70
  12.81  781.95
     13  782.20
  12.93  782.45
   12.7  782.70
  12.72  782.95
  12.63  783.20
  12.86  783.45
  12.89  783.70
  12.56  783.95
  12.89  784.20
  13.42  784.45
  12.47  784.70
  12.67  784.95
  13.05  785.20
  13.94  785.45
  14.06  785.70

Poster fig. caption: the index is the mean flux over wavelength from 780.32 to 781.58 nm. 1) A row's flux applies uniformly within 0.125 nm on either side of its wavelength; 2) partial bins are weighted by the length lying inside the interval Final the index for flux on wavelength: 12.8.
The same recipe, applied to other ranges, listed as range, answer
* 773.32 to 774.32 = 12.6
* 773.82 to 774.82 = 12.7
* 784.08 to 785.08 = 12.9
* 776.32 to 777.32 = 13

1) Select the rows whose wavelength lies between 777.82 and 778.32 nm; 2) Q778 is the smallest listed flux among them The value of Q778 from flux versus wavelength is 12.31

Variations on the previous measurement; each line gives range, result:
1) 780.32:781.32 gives 12.56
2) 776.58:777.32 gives 12.15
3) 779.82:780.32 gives 12.54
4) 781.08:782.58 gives 12.43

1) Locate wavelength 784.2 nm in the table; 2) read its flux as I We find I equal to 12.89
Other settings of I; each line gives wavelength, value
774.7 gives 12.77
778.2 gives 12.43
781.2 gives 13.3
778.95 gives 12.83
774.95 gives 12.57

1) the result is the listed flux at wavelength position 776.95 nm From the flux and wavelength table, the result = 12.6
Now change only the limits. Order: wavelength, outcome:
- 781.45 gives 12.43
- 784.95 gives 12.67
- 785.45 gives 13.94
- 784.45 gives 13.42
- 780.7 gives 13.03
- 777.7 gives 12.59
